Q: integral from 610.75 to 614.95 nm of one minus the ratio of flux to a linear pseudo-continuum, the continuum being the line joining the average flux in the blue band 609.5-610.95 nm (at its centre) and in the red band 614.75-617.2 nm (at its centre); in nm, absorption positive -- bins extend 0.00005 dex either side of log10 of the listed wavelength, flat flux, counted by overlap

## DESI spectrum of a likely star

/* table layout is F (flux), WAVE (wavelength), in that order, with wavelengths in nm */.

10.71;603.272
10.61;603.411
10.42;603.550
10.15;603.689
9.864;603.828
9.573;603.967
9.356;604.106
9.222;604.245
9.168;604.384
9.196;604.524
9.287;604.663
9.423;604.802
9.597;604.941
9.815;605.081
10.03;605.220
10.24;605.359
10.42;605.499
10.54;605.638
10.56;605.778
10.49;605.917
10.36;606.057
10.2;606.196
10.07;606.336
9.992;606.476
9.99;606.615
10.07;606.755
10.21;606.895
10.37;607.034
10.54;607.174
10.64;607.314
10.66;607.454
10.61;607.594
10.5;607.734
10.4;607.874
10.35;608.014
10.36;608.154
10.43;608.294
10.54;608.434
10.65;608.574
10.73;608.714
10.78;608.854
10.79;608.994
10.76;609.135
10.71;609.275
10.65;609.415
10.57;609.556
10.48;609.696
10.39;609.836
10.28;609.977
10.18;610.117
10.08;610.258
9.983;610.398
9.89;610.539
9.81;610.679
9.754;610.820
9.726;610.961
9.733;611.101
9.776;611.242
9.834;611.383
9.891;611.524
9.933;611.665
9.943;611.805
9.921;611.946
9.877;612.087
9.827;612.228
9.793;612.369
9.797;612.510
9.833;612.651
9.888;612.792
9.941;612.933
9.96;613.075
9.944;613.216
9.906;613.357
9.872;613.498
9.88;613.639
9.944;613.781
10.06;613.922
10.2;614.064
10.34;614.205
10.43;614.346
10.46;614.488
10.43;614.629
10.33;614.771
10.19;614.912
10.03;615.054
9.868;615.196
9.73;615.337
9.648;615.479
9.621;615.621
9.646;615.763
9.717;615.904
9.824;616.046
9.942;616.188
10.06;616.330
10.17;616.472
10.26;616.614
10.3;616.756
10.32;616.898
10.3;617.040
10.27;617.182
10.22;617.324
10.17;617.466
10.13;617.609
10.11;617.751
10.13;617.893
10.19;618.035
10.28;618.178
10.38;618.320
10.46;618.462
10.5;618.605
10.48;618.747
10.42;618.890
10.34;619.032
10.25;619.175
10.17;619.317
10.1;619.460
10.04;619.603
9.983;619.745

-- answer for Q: 0.036 nm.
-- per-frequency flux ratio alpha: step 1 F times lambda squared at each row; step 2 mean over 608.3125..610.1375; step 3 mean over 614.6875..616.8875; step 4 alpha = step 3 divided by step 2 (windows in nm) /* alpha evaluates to 1.0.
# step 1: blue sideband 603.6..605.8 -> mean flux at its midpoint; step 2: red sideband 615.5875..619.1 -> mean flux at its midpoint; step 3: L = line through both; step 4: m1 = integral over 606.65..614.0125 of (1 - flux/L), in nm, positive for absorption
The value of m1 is -0.17 nm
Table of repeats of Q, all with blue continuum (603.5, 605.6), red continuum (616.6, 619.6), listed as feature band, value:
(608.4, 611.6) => -0.10 nm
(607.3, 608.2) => -0.06 nm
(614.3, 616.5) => 0.04 nm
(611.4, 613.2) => 0.03 nm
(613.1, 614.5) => 0.00 nm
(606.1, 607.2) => -0.04 nm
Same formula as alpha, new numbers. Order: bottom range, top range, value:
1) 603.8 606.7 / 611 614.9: 1.04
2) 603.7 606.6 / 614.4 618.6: 1.06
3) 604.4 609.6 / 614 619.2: 1.02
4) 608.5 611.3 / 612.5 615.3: 0.99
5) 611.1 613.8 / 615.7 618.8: 1.05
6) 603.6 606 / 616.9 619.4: 1.09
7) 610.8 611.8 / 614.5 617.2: 1.04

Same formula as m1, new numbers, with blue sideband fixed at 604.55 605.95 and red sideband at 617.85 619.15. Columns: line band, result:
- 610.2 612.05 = 0.05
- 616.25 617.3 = 0.01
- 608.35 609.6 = -0.07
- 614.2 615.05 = -0.01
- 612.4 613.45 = 0.03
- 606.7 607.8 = -0.04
